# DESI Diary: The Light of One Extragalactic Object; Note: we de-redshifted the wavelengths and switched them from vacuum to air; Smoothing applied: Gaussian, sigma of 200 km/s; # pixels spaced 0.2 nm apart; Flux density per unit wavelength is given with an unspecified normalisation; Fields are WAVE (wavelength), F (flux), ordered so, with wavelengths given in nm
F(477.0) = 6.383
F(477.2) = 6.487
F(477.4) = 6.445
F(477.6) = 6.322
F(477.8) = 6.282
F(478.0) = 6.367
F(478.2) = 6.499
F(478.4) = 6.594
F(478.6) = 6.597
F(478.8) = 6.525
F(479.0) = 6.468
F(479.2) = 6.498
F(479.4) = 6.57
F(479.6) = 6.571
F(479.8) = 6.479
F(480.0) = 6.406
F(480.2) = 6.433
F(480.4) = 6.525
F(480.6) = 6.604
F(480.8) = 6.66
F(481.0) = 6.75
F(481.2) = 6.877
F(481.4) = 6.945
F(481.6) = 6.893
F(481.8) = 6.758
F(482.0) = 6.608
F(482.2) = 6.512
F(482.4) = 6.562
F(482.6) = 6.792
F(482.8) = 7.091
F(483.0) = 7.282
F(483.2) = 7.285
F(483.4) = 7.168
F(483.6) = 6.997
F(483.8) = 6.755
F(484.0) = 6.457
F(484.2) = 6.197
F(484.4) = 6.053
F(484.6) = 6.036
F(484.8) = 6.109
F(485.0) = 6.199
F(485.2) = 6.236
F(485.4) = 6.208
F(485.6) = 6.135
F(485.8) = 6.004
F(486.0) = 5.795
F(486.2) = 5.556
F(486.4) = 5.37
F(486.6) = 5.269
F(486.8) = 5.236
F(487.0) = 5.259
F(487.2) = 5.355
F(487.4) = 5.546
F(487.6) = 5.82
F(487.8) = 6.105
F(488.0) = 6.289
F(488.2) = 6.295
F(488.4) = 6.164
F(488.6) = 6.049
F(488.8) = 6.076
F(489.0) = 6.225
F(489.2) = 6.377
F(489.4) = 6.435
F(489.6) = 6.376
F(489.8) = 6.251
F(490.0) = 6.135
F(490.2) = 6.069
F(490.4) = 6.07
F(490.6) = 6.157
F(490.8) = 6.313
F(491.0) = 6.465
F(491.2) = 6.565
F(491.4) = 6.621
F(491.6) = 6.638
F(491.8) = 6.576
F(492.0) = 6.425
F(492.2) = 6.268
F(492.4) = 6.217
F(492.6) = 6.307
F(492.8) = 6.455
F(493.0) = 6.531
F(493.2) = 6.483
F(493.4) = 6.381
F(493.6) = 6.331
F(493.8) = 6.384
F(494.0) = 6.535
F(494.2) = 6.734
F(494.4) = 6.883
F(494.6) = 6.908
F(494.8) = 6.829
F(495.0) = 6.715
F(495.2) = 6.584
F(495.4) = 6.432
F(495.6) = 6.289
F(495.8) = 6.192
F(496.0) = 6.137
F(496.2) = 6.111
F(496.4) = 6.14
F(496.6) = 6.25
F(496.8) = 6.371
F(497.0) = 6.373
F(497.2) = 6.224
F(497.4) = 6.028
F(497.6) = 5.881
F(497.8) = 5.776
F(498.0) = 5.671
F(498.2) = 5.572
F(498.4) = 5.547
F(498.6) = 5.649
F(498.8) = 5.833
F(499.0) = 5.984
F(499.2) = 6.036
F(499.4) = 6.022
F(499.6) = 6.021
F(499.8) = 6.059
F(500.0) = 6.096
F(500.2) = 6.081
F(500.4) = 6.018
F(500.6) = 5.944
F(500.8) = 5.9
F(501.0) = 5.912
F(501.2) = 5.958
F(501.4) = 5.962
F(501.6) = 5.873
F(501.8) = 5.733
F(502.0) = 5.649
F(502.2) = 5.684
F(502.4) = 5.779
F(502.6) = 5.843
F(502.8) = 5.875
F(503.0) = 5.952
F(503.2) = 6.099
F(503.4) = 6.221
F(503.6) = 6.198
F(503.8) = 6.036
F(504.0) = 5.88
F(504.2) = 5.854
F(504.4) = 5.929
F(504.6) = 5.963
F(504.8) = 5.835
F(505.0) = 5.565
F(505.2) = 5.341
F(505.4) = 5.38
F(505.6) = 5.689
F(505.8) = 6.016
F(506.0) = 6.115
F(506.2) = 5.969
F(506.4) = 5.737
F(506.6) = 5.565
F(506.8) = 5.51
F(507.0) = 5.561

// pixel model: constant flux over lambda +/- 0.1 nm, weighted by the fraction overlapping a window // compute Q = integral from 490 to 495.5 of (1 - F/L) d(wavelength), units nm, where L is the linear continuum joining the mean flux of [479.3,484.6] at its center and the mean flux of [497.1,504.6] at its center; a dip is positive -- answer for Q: -0.20 nm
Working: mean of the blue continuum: 6.69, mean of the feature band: 6.47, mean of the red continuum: 5.91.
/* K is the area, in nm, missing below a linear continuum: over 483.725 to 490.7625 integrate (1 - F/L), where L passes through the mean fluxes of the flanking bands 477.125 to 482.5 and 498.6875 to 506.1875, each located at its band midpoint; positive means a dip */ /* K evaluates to 0.36 nm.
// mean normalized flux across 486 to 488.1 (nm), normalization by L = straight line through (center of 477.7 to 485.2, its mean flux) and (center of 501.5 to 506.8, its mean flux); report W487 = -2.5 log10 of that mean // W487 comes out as 0.15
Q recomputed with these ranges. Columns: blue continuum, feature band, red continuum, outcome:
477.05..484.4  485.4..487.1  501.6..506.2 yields 0.22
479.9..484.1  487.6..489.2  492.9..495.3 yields 0.13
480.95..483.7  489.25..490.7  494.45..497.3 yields 0.09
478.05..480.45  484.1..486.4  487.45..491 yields 0.11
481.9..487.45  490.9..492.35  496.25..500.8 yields -0.09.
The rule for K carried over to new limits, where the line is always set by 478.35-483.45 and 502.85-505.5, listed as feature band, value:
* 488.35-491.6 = 0.047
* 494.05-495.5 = -0.120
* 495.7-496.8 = -0.006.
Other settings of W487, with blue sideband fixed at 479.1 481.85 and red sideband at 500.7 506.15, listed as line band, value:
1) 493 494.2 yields -0.05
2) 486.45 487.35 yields 0.21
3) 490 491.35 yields 0.00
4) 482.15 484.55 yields -0.03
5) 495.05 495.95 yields -0.04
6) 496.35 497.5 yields -0.03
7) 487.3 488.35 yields 0.06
